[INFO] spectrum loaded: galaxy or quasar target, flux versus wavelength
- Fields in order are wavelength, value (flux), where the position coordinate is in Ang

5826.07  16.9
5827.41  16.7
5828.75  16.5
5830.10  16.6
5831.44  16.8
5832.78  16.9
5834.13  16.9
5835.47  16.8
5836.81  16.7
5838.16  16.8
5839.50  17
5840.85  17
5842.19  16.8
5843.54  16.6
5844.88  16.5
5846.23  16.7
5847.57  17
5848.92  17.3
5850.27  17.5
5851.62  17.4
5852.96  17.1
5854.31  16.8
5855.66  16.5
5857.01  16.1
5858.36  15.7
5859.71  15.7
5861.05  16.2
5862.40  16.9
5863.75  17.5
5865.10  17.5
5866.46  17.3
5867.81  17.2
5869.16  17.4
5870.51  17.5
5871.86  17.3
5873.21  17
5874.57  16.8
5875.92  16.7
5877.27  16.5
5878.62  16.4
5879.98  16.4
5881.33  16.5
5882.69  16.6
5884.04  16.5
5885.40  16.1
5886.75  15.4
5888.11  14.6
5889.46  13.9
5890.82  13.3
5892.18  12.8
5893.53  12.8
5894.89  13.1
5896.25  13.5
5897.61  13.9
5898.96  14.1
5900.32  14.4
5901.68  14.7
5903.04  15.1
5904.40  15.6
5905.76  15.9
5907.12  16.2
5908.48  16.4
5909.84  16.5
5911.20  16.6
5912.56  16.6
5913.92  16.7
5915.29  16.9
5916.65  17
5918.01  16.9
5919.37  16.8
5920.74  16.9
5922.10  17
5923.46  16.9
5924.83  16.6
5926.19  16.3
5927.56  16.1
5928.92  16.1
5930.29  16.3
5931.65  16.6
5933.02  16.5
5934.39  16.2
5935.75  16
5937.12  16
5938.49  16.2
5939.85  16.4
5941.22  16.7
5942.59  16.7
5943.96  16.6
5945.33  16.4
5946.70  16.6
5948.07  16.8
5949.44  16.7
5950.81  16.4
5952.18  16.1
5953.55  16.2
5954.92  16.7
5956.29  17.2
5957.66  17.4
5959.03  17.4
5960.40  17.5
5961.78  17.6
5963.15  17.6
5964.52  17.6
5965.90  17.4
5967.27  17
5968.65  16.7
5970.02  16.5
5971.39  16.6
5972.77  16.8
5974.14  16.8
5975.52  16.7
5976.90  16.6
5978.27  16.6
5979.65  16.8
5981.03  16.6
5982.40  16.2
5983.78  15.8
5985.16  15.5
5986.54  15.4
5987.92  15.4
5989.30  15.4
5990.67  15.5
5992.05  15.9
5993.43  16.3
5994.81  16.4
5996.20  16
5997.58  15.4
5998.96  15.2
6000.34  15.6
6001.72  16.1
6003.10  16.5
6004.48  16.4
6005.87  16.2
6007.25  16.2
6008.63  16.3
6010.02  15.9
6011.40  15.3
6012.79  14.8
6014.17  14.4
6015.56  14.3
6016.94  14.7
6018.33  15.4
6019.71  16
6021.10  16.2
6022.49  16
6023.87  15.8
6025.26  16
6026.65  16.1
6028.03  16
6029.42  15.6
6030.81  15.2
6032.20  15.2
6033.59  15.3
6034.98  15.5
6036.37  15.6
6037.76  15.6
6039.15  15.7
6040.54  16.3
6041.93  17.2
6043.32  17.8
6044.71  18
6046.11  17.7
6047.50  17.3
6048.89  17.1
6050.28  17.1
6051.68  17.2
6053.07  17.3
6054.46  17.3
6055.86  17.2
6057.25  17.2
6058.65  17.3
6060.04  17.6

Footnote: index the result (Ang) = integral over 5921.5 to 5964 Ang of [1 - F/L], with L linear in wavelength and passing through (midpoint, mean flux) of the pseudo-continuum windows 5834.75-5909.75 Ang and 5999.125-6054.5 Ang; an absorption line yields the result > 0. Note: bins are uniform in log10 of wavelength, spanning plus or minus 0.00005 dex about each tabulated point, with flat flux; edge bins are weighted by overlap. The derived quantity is -1.5 Ang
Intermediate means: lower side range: 16.1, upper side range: 16.1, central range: 16.6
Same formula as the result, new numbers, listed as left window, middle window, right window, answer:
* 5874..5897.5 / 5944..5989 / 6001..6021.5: -3.51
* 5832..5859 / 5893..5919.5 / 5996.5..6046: 1.60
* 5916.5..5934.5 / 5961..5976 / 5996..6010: -0.72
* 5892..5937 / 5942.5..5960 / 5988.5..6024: -1.07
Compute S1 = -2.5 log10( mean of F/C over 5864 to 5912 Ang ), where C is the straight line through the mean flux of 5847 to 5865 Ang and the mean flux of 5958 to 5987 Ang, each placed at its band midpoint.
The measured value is 0.072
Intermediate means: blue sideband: 16.8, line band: 15.7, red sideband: 16.8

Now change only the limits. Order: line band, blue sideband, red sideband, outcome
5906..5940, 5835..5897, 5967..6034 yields -0.027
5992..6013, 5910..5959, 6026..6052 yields 0.036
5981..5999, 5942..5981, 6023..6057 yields 0.063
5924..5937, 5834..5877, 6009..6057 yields 0.018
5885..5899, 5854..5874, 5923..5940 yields 0.193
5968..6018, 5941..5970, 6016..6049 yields 0.040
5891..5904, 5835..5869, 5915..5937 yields 0.201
